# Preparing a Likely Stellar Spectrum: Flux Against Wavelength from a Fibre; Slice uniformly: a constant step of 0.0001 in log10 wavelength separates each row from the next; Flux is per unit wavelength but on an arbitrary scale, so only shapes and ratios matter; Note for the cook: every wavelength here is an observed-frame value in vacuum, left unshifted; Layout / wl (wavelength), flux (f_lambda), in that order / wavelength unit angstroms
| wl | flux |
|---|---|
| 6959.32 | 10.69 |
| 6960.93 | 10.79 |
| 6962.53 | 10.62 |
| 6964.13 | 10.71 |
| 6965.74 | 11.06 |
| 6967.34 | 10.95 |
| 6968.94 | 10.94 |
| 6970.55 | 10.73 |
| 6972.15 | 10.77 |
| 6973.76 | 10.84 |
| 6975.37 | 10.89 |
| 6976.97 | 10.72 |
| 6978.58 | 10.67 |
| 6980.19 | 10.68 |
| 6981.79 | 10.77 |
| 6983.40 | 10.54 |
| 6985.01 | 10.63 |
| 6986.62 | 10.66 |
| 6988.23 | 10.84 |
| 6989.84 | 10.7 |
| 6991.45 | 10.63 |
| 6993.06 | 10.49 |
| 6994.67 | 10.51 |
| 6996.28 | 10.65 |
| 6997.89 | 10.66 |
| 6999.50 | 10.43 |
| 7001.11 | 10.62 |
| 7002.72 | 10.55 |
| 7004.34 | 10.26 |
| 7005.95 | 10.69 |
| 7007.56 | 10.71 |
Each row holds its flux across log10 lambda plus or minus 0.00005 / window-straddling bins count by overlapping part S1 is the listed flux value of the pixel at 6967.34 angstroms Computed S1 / 10.95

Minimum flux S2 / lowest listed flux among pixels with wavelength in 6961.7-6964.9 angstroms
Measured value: 10.62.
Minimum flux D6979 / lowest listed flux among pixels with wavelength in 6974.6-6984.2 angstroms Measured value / 10.54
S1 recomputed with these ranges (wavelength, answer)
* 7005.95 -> 10.69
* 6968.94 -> 10.94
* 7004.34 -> 10.26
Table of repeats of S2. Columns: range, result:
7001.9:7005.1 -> 10.26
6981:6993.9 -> 10.49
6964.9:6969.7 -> 10.94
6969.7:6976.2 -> 10.73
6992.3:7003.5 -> 10.43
